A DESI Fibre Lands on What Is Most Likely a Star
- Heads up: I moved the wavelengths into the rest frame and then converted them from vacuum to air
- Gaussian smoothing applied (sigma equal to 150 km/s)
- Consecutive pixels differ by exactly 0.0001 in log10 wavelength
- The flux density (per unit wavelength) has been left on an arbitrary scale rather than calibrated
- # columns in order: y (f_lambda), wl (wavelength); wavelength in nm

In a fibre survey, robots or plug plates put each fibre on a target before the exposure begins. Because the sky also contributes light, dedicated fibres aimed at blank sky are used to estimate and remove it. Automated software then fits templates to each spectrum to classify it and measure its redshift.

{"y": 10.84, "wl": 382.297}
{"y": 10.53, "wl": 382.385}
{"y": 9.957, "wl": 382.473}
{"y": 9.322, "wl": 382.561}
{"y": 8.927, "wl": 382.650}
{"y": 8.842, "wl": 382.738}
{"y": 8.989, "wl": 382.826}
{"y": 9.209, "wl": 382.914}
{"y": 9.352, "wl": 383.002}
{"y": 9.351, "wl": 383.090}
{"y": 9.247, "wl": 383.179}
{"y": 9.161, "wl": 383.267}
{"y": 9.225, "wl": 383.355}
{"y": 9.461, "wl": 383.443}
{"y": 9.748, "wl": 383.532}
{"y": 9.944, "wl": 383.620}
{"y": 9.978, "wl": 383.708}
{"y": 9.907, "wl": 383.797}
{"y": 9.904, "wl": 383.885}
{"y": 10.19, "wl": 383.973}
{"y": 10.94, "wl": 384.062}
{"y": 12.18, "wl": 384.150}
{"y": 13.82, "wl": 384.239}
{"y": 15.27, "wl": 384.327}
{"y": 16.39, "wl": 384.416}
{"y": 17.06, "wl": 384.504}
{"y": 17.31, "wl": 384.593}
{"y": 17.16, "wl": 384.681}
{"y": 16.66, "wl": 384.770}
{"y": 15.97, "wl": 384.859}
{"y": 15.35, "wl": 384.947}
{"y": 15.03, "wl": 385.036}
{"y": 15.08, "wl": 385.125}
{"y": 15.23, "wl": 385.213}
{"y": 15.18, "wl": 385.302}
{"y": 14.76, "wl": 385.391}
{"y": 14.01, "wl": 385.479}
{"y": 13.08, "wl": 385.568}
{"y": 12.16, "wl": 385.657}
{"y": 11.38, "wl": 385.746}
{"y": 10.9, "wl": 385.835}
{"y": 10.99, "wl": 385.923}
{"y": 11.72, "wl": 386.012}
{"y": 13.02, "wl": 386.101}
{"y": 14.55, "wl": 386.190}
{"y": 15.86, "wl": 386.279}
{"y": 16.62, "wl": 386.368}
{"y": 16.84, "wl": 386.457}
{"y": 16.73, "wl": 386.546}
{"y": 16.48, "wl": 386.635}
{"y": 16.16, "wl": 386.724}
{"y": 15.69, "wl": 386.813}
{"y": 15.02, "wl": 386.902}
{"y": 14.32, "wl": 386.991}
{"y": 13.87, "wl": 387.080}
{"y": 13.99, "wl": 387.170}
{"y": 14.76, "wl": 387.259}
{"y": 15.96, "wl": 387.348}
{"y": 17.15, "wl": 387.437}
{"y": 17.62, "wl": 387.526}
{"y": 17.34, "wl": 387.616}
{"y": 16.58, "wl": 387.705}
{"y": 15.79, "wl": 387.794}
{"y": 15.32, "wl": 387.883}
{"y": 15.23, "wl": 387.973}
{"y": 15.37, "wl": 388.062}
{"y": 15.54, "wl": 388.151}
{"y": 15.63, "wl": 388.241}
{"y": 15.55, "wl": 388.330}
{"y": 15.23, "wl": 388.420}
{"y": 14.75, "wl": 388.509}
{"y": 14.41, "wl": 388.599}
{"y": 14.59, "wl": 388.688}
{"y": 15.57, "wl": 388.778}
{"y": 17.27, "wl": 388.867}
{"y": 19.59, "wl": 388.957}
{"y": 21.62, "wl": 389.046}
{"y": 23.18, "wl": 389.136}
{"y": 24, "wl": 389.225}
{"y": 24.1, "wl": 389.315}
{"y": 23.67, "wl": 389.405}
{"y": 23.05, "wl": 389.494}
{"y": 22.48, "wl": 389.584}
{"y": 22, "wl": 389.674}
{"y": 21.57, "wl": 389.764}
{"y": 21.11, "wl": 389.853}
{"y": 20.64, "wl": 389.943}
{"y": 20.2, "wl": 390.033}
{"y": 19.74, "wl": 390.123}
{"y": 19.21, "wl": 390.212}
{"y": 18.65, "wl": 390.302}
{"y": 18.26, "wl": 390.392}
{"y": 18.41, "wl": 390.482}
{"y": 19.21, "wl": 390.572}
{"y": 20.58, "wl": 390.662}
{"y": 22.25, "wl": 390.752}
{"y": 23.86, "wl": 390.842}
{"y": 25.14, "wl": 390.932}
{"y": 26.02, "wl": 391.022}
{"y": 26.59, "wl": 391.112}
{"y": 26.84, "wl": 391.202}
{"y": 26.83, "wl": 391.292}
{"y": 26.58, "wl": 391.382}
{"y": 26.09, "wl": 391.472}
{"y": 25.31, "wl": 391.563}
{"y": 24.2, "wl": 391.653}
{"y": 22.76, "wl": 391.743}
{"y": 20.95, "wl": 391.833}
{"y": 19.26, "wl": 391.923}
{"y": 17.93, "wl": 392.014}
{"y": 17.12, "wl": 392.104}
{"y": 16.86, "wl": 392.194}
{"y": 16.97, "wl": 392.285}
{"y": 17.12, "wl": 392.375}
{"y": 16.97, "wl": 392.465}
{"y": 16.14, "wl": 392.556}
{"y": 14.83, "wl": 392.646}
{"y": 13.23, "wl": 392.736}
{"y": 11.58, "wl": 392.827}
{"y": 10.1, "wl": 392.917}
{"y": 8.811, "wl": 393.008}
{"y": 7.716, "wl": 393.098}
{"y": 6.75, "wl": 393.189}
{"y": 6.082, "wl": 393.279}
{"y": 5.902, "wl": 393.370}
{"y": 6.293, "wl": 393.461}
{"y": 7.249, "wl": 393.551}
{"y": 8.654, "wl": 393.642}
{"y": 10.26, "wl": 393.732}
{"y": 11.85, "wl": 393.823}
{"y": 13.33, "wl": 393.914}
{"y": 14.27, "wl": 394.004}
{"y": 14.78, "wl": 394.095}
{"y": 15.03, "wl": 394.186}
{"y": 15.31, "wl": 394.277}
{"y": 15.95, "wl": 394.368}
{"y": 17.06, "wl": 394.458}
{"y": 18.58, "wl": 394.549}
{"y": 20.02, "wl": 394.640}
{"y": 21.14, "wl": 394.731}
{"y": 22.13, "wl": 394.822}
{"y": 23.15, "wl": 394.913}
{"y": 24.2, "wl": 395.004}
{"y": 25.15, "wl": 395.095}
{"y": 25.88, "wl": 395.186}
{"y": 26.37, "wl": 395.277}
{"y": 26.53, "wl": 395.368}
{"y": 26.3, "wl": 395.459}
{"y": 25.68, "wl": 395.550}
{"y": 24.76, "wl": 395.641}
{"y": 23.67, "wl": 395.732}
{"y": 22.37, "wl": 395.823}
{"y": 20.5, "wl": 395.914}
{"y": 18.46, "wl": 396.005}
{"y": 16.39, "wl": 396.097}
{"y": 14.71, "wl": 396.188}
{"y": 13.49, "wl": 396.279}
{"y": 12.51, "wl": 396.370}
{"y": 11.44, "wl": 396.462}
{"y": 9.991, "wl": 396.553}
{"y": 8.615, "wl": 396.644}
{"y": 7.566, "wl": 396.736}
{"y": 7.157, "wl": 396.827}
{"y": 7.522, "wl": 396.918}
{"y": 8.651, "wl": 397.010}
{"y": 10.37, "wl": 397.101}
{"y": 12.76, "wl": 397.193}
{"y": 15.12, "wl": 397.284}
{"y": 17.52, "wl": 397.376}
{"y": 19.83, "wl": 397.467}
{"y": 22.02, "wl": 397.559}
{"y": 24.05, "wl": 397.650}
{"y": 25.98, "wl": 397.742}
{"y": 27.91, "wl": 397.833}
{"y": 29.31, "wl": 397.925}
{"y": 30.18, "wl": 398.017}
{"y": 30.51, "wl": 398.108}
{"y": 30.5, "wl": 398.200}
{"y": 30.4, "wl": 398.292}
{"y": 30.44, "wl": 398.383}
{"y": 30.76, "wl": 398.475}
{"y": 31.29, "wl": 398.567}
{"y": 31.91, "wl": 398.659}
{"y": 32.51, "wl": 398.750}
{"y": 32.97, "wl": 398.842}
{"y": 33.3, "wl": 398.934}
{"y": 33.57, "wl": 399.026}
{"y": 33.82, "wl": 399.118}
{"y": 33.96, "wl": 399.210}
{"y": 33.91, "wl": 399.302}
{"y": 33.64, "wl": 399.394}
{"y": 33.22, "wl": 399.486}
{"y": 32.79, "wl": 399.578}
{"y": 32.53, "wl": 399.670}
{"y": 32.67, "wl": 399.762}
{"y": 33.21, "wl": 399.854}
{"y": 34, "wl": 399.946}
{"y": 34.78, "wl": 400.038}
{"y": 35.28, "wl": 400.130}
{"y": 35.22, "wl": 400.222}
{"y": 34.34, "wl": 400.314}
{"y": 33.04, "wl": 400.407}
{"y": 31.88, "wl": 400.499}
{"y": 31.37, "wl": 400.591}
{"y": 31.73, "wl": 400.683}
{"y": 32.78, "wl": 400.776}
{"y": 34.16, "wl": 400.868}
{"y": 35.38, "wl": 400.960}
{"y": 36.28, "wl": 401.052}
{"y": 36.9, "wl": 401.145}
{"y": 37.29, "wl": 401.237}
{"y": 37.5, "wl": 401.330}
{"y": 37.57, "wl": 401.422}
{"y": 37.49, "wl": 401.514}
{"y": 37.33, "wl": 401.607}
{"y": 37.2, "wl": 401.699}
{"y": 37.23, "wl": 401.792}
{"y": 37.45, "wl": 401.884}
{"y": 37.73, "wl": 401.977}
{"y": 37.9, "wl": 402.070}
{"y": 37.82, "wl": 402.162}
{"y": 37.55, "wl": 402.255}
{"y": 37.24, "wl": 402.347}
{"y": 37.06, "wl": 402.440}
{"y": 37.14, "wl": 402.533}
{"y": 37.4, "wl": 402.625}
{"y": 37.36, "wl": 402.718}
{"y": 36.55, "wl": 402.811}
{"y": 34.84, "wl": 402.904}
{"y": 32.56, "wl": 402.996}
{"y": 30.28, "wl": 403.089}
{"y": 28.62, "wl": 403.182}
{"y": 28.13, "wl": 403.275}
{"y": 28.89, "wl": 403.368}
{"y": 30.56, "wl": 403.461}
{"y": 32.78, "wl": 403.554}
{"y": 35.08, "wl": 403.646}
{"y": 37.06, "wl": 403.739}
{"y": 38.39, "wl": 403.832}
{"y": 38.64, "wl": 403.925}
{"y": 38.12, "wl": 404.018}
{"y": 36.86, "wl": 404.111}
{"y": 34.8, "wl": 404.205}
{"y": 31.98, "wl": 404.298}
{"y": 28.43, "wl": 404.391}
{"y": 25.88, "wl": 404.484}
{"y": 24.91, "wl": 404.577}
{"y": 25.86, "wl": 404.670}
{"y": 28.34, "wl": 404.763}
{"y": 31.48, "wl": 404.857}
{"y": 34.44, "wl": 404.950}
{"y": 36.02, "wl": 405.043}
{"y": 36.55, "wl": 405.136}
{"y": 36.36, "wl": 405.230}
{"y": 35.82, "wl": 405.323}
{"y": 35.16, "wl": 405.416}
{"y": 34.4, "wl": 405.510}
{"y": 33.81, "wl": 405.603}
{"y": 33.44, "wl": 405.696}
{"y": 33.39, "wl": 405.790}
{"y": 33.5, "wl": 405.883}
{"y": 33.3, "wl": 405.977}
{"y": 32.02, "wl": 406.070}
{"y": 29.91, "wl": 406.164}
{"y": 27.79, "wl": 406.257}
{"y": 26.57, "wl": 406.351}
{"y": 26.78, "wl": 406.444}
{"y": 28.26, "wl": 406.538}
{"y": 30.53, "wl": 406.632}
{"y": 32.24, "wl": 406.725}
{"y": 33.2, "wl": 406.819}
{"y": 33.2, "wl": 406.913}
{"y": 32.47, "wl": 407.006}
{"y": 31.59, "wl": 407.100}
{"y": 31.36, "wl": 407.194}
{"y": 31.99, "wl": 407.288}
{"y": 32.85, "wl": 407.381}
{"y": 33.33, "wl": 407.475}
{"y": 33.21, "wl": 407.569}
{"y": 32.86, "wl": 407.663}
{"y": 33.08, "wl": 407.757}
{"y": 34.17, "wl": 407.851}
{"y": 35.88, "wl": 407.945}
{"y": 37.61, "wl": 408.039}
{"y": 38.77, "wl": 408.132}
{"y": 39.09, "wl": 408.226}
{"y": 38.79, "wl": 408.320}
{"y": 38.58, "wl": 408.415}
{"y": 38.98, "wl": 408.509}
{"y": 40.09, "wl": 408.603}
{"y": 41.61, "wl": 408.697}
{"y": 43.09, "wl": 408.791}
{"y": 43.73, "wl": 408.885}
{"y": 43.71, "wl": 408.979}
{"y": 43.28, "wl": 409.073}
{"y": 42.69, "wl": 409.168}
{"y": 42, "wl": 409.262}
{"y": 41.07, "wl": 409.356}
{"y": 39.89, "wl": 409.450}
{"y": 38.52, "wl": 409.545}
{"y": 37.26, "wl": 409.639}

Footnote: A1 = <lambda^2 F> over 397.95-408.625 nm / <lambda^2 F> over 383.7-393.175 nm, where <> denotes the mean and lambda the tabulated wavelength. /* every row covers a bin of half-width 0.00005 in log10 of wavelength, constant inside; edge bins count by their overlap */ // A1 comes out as 2.12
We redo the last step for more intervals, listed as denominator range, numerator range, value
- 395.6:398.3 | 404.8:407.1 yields 1.85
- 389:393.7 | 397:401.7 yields 1.72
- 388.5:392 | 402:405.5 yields 1.68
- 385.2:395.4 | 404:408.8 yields 2.09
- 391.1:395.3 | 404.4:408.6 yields 2.07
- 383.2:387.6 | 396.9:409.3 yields 2.60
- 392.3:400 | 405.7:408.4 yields 1.69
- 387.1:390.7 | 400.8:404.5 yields 2.06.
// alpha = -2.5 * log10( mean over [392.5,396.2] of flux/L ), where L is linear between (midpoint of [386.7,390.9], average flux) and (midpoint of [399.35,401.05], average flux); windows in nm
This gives 0.493 mag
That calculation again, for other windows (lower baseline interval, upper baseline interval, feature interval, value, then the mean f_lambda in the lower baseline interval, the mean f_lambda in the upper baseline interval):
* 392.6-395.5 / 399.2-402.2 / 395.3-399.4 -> 0.12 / 15.4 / 35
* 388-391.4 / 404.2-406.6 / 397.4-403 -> -0.20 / 20.4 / 31.4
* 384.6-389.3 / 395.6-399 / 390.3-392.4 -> -0.22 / 15.7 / 21.1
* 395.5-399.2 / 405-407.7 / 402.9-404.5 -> -0.13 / 21.9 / 32.5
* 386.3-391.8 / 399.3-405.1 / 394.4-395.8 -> 0.13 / 19.3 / 34.2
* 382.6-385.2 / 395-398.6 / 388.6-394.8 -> -0.06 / 12.1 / 20.6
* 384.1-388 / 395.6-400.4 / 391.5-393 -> 0.15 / 15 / 24.8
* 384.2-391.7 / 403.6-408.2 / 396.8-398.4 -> 0.23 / 17.9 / 32.9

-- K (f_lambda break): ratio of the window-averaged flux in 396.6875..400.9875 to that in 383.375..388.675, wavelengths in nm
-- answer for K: 1.95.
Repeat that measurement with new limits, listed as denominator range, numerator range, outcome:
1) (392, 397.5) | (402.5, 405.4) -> 2.15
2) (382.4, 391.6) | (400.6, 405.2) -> 2.12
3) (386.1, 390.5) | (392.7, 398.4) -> 0.98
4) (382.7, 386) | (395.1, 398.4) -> 1.60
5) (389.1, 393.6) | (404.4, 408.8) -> 1.78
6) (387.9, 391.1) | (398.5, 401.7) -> 1.73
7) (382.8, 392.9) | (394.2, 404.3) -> 1.71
